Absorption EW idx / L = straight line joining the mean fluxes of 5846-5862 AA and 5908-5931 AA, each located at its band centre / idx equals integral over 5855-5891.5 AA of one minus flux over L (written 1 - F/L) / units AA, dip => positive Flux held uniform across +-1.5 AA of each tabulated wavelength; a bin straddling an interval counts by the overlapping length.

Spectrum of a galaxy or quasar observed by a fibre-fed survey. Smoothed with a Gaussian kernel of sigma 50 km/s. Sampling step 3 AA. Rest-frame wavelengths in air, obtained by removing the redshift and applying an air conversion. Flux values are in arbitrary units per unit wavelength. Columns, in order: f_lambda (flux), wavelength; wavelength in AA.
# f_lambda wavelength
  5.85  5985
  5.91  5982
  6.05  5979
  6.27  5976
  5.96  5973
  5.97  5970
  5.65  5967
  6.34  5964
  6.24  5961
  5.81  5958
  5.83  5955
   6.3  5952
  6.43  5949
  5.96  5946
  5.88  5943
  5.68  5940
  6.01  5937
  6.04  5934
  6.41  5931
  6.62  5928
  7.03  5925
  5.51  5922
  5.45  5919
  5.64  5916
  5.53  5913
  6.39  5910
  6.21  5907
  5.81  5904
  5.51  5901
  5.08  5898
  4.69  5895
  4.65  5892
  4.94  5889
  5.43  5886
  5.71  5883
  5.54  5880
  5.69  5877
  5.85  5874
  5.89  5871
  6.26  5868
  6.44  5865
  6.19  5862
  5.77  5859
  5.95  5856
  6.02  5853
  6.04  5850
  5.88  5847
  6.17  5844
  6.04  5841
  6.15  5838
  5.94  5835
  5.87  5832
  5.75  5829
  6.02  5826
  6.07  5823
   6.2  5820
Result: 1.3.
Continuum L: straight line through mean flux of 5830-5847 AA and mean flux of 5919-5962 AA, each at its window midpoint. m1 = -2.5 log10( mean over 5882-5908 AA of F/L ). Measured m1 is 0.14 mag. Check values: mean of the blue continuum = 6.01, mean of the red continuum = 6.1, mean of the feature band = 5.31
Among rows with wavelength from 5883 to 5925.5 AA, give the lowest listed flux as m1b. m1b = 4.65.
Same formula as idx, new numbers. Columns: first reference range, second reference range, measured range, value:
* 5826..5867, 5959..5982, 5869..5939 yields 3.6 AA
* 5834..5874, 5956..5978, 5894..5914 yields 1.4 AA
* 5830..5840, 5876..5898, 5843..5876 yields -2.5 AA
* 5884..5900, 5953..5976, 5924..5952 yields -2.9 AA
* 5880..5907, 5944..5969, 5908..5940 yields -2.1 AA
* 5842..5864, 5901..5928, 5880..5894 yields 1.8 AA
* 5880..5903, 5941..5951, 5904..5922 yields -0.9 AA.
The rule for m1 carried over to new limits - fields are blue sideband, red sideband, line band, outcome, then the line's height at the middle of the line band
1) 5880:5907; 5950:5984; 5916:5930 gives -0.09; 5.59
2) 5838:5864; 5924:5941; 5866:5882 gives 0.04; 6.1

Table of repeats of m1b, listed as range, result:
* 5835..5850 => 5.88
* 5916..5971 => 5.45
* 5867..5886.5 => 5.43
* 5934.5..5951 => 5.68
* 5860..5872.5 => 5.89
